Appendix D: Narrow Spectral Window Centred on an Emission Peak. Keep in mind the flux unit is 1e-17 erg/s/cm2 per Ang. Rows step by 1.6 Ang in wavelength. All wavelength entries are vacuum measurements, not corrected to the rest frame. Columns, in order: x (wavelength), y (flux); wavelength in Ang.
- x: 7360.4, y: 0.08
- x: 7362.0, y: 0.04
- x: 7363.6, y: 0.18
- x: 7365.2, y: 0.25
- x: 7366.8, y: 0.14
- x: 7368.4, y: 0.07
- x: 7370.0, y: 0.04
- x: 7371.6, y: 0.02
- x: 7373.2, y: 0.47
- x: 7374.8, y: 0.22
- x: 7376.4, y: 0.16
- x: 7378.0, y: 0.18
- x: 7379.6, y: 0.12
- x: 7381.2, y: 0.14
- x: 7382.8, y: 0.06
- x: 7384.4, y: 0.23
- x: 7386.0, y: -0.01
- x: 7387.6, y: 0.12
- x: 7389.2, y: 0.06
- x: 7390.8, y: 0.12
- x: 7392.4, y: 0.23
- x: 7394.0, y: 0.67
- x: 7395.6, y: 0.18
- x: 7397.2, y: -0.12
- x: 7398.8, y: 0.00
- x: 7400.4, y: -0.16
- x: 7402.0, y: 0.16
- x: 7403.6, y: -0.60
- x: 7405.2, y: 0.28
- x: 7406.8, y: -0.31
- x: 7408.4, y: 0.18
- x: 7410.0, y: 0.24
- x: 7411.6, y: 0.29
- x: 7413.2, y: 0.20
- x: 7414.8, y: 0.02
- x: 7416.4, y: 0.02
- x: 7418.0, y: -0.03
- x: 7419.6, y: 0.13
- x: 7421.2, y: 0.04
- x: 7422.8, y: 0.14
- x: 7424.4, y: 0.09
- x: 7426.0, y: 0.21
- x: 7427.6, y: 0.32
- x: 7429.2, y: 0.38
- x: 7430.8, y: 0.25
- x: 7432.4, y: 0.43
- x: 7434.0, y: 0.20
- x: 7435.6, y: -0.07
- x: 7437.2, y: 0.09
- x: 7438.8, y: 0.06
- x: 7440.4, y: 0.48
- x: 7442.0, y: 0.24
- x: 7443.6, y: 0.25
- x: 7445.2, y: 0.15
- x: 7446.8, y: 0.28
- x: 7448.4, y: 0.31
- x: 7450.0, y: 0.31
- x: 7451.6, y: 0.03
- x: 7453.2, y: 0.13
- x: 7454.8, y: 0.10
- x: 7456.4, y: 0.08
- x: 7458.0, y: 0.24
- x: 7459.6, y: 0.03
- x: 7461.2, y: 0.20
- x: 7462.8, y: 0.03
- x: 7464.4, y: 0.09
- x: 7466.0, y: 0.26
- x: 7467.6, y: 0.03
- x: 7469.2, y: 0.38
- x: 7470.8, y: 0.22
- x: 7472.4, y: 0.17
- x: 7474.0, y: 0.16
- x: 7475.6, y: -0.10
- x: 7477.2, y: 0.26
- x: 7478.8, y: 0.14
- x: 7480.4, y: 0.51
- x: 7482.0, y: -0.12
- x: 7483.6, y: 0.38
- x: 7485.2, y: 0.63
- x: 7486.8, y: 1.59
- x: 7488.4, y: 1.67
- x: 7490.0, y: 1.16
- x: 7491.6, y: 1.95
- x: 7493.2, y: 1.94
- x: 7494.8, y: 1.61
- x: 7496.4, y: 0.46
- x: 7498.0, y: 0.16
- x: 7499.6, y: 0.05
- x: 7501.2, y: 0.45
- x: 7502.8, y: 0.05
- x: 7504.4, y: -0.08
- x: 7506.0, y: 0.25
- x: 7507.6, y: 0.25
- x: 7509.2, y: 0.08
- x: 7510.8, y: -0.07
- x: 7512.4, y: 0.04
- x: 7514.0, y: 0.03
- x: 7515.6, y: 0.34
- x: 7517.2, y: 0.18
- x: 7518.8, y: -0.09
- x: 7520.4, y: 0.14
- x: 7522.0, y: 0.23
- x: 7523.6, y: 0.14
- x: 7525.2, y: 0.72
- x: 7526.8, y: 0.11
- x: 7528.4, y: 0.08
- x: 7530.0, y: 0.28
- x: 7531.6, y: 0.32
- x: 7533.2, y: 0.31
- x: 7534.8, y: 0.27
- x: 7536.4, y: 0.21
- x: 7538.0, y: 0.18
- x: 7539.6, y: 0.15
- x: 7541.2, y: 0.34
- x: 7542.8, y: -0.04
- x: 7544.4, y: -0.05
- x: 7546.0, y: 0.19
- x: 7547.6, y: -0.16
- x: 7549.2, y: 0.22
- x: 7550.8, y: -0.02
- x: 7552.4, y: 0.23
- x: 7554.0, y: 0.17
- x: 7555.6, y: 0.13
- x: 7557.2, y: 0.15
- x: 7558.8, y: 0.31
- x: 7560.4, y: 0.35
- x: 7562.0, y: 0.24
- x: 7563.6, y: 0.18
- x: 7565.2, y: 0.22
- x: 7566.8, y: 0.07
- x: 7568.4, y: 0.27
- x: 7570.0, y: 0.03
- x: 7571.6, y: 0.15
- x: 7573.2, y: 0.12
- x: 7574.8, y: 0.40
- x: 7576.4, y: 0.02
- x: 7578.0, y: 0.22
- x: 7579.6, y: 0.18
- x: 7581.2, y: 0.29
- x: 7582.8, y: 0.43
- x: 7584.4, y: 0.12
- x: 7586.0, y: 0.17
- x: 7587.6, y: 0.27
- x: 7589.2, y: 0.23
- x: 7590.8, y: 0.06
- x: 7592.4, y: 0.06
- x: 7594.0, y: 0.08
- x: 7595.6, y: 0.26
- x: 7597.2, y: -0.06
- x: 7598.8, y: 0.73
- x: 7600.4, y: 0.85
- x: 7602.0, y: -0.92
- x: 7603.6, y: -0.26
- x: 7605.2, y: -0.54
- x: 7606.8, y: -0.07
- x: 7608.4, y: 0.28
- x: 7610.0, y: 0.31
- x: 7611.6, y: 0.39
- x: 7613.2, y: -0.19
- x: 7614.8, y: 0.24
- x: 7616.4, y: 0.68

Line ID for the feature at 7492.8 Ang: [O II] 3727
